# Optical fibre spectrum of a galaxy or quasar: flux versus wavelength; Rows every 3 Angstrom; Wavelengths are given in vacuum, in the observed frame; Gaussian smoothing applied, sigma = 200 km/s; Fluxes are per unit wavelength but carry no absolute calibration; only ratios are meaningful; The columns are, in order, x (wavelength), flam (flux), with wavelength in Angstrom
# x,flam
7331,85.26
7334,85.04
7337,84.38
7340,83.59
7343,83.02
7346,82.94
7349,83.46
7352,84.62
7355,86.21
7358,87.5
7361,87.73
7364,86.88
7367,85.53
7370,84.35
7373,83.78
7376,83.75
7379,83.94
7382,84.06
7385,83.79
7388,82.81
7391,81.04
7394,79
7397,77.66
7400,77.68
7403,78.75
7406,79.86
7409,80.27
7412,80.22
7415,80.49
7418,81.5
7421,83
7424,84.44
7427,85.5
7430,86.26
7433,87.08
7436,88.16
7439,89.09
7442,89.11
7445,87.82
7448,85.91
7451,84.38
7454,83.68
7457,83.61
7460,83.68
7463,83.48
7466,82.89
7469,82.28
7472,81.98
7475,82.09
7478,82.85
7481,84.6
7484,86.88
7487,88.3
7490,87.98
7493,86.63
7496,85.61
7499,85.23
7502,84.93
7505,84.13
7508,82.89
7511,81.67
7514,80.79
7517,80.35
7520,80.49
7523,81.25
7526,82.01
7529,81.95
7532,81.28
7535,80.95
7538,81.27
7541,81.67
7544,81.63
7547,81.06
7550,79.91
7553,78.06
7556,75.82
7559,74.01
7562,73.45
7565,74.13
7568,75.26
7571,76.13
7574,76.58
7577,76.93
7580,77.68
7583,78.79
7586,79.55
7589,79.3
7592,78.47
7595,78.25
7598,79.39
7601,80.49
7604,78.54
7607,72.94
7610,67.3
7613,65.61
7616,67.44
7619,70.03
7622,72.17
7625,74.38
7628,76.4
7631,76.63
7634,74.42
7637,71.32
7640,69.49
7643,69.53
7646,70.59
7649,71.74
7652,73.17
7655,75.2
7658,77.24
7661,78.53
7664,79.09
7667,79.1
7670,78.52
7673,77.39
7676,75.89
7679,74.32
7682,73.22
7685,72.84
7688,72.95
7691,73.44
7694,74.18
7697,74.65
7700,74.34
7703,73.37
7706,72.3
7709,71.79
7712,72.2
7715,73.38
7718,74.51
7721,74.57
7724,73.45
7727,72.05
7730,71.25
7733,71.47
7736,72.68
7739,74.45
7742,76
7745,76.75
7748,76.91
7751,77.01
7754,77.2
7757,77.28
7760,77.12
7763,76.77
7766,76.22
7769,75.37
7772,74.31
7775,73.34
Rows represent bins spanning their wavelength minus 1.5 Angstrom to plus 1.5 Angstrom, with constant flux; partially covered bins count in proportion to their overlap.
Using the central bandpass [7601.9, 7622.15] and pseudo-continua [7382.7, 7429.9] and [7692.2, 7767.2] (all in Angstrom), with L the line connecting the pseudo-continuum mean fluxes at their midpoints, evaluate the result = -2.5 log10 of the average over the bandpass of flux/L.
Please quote 0.09 mag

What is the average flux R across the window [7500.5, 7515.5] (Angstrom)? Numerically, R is 82.9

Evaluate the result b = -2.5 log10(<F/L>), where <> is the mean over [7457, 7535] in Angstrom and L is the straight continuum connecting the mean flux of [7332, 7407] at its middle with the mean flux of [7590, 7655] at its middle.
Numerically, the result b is -0.07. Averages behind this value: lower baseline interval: 83.3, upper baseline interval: 73.3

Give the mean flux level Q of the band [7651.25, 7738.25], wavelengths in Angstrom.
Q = 74.4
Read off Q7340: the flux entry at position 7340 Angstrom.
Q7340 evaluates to 83.59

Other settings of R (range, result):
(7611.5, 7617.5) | 66.5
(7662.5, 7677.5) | 78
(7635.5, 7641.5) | 70.4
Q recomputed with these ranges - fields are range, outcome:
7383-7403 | 80.3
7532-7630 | 76.4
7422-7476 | 85.1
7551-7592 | 76.7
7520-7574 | 78.8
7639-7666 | 74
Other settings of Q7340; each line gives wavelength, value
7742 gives 76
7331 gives 85.26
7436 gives 88.16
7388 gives 82.81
